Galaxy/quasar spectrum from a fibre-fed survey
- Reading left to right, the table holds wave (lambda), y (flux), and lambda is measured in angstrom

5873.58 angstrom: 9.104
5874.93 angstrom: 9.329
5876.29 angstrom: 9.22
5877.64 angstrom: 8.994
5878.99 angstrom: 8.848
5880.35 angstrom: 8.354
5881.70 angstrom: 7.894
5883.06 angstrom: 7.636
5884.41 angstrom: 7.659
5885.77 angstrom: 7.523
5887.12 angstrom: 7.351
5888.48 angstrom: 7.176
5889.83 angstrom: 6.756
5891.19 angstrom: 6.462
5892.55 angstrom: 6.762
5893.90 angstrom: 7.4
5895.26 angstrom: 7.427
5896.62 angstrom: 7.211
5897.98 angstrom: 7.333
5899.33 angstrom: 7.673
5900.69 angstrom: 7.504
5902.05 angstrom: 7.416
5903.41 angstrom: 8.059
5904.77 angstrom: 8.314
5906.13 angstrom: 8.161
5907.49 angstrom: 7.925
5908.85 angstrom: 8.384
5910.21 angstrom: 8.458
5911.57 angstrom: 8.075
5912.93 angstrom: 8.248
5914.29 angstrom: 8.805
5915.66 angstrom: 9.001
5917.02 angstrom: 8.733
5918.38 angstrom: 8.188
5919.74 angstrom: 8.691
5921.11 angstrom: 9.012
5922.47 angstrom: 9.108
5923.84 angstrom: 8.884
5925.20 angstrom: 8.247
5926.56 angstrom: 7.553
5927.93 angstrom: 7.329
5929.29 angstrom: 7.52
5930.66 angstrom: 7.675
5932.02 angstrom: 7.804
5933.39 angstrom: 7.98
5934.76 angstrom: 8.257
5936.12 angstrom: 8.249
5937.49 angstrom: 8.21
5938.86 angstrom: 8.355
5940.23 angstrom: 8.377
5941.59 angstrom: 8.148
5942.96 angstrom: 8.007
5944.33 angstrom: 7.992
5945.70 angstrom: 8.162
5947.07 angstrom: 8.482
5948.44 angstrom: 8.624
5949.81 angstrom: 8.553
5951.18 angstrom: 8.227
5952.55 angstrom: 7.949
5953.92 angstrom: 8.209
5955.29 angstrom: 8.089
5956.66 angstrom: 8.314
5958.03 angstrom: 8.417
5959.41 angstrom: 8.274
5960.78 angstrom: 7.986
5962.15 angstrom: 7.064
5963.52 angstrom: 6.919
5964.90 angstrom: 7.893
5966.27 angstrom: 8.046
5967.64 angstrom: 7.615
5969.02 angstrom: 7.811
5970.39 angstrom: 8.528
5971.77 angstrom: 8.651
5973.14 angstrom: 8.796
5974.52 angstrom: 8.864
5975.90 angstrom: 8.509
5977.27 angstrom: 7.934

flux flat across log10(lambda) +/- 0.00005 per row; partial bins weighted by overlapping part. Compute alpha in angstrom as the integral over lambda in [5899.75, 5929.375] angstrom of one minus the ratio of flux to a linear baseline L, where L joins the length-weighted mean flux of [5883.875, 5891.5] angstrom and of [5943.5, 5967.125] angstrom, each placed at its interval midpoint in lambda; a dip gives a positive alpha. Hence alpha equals -2.9 angstrom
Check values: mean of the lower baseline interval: 7.18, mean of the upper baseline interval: 8.07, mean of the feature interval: 8.27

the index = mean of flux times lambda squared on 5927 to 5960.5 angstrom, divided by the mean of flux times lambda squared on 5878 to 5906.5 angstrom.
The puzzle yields 1.09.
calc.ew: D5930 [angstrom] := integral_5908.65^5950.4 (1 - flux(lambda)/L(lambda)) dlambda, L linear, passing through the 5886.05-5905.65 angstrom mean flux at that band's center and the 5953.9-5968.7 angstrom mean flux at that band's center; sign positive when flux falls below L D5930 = -3.7 angstrom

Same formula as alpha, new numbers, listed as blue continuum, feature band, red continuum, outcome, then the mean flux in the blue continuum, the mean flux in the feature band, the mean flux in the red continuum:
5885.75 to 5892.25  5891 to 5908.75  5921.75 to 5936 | -0.7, 6.99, 7.57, 8.05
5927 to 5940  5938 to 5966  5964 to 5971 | -0.6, 7.93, 8.1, 7.94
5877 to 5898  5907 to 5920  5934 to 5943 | -0.9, 7.55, 8.45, 8.24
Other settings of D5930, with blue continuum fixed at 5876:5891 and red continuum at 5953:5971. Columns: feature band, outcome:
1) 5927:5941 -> -0.1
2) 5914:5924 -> -1.1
